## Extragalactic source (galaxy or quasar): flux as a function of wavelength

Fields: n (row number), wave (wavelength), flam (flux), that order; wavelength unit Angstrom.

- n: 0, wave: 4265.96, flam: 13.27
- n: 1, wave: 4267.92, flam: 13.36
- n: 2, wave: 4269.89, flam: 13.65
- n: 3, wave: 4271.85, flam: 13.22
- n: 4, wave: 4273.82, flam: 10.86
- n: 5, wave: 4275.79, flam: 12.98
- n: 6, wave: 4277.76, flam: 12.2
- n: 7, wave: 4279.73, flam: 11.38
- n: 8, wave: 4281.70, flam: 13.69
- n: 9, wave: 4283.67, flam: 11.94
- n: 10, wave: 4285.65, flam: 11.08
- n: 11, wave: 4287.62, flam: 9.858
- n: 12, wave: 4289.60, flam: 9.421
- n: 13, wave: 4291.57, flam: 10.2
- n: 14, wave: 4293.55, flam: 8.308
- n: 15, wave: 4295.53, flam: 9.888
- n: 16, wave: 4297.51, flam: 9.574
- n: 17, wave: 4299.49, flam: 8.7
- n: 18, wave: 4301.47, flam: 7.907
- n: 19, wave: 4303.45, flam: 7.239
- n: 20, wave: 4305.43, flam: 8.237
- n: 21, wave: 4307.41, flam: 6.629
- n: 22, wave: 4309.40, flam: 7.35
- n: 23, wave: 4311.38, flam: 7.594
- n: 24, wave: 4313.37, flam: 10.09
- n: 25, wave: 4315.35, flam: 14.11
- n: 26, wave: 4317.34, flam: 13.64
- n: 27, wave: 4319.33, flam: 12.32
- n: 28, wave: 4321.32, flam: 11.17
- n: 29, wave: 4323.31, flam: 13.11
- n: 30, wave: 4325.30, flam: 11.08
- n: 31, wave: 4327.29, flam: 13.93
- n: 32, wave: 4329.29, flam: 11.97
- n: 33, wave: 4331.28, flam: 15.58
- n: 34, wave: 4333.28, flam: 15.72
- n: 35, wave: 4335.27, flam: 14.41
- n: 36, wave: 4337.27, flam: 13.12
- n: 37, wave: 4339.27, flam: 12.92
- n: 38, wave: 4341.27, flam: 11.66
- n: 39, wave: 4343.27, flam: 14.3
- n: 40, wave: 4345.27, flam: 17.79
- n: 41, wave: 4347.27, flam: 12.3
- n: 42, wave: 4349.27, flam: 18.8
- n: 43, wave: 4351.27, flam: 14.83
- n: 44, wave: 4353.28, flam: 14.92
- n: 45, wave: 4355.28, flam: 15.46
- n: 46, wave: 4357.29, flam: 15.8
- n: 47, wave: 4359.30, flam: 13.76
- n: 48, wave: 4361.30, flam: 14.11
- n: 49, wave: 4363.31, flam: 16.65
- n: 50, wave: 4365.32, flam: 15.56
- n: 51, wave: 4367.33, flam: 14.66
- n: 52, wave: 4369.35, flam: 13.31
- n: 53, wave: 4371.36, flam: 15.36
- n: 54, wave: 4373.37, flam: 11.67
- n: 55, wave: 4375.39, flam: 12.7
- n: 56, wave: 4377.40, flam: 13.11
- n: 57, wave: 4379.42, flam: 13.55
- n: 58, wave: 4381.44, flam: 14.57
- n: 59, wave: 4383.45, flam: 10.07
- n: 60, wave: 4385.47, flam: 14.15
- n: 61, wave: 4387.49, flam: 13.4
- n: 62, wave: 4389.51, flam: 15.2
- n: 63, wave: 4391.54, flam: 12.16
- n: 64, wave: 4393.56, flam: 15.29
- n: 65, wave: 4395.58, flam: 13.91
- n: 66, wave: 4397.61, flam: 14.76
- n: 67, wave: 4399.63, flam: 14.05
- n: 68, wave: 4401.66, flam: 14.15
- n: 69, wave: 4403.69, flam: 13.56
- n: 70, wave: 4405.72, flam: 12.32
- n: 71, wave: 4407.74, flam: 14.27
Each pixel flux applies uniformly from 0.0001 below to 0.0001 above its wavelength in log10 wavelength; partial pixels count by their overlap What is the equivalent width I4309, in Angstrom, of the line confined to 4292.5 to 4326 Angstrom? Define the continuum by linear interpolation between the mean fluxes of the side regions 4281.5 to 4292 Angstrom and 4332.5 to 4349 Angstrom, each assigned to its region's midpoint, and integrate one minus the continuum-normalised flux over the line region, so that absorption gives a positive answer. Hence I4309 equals 6.8 Angstrom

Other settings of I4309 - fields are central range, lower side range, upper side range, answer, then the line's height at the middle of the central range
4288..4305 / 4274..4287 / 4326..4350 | 5.0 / 12.7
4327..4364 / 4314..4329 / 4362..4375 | -2.9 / 13.6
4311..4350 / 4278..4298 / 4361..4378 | -2.6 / 12.5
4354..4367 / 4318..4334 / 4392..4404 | -1.5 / 13.6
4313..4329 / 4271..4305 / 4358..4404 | -1.1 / 11.7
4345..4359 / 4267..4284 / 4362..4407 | -2.1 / 13.5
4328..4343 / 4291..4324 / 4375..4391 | -3.5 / 11.1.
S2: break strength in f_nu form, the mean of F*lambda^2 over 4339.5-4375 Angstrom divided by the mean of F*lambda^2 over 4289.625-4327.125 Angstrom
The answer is 1.5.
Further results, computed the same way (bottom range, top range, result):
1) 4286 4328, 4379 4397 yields 1.41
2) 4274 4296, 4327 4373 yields 1.37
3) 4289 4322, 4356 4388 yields 1.50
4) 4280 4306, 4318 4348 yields 1.40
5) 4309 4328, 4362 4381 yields 1.25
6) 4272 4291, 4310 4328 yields 1.04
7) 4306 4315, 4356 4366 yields 1.85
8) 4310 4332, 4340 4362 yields 1.25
